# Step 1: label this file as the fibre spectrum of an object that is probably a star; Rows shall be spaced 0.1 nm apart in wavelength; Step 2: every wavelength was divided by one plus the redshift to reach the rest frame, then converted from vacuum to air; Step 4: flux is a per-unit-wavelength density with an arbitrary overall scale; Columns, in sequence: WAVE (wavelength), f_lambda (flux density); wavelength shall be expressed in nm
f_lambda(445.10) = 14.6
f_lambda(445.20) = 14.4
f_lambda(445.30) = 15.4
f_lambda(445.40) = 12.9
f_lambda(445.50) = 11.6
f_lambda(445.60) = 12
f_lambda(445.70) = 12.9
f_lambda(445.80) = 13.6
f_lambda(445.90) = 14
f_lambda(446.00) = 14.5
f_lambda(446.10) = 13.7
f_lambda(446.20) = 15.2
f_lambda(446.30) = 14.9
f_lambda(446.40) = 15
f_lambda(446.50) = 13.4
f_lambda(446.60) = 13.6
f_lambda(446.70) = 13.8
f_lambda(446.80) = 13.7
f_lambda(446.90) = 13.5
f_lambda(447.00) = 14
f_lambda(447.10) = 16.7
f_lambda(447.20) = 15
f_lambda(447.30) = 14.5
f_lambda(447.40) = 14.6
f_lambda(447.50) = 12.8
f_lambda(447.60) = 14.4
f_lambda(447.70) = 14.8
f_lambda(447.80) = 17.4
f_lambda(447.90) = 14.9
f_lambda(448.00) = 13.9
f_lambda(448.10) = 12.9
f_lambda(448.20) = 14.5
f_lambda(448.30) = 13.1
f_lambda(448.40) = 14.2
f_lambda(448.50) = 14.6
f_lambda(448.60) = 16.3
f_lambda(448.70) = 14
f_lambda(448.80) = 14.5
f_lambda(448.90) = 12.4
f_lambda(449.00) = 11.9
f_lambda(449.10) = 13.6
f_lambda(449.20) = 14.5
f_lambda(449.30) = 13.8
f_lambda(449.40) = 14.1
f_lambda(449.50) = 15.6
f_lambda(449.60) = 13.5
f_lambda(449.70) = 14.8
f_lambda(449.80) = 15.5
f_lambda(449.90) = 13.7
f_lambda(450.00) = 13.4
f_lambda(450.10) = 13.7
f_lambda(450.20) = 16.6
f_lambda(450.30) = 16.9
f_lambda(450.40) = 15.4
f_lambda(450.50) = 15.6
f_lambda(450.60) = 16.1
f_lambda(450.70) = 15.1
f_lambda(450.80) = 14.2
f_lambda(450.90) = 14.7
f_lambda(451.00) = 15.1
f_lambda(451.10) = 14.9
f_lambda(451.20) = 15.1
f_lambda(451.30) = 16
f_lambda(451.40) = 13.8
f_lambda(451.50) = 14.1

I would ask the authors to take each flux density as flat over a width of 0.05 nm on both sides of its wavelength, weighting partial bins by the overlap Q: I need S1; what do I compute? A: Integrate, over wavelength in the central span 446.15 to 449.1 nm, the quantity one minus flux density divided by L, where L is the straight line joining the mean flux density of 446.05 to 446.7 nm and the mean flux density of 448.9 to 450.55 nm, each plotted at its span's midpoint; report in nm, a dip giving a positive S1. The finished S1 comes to 0.012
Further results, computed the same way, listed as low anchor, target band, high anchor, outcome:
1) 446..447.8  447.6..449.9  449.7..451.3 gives 0.07 nm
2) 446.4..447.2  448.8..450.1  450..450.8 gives 0.10 nm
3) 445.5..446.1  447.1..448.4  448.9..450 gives -0.08 nm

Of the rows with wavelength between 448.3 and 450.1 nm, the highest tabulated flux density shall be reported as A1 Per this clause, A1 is 16.3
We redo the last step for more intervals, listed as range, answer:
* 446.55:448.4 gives 17.4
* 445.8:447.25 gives 16.7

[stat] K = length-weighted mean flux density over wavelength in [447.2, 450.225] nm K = 14.3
